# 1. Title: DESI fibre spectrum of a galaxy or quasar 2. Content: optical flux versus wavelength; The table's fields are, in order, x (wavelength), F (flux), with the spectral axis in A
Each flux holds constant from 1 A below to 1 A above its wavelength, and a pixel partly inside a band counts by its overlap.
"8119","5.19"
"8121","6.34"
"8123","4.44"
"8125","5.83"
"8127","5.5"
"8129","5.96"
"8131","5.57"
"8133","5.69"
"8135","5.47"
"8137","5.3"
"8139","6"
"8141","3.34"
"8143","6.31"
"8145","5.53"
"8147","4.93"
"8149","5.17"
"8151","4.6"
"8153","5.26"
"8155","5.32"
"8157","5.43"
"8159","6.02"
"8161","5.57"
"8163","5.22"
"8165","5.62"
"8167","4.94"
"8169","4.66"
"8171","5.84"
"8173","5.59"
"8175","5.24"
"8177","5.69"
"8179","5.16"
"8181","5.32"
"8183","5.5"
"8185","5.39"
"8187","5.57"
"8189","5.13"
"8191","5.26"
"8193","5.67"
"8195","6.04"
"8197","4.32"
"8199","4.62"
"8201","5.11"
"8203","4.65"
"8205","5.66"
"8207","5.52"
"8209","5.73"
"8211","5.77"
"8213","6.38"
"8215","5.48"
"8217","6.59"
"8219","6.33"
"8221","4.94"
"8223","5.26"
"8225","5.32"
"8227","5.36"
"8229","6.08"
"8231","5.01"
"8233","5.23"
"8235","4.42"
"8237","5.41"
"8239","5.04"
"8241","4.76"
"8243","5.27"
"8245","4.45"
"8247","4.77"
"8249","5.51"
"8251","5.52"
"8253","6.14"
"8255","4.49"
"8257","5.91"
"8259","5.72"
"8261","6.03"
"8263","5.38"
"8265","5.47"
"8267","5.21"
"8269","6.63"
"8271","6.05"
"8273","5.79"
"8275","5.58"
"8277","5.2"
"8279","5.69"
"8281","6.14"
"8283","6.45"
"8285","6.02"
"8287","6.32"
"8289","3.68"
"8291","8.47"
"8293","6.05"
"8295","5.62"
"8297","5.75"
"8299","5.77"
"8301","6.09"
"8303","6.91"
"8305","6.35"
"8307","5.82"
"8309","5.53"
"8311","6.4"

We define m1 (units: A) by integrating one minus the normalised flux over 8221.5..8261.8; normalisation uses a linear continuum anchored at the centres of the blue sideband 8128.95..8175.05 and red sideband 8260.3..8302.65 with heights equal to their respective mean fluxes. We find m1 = 3.1 A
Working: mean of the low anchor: 5.35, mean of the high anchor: 5.89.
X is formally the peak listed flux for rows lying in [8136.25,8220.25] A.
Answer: 6.59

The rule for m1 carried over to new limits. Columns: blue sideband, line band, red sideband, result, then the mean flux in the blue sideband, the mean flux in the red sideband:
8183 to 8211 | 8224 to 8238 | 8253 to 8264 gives 0.5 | 5.31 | 5.56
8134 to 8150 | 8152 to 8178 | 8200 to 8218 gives -0.1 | 5.26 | 5.65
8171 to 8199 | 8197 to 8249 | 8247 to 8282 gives 1.8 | 5.37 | 5.65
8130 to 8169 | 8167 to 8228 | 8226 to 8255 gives -2.1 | 5.31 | 5.19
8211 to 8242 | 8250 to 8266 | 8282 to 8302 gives 0.4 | 5.45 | 6.02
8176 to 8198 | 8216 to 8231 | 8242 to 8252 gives -1.3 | 5.37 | 5.1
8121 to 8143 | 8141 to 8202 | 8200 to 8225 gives 2.2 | 5.4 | 5.61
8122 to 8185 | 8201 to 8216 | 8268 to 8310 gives 0.1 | 5.36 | 6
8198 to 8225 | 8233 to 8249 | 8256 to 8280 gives 2.0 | 5.53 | 5.72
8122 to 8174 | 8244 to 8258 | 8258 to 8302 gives 1.2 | 5.35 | 5.87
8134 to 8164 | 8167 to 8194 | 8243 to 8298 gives 0.2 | 5.3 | 5.7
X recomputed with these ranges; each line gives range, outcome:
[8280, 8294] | 8.47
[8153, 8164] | 6.02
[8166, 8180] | 5.84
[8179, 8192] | 5.57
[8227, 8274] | 6.63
